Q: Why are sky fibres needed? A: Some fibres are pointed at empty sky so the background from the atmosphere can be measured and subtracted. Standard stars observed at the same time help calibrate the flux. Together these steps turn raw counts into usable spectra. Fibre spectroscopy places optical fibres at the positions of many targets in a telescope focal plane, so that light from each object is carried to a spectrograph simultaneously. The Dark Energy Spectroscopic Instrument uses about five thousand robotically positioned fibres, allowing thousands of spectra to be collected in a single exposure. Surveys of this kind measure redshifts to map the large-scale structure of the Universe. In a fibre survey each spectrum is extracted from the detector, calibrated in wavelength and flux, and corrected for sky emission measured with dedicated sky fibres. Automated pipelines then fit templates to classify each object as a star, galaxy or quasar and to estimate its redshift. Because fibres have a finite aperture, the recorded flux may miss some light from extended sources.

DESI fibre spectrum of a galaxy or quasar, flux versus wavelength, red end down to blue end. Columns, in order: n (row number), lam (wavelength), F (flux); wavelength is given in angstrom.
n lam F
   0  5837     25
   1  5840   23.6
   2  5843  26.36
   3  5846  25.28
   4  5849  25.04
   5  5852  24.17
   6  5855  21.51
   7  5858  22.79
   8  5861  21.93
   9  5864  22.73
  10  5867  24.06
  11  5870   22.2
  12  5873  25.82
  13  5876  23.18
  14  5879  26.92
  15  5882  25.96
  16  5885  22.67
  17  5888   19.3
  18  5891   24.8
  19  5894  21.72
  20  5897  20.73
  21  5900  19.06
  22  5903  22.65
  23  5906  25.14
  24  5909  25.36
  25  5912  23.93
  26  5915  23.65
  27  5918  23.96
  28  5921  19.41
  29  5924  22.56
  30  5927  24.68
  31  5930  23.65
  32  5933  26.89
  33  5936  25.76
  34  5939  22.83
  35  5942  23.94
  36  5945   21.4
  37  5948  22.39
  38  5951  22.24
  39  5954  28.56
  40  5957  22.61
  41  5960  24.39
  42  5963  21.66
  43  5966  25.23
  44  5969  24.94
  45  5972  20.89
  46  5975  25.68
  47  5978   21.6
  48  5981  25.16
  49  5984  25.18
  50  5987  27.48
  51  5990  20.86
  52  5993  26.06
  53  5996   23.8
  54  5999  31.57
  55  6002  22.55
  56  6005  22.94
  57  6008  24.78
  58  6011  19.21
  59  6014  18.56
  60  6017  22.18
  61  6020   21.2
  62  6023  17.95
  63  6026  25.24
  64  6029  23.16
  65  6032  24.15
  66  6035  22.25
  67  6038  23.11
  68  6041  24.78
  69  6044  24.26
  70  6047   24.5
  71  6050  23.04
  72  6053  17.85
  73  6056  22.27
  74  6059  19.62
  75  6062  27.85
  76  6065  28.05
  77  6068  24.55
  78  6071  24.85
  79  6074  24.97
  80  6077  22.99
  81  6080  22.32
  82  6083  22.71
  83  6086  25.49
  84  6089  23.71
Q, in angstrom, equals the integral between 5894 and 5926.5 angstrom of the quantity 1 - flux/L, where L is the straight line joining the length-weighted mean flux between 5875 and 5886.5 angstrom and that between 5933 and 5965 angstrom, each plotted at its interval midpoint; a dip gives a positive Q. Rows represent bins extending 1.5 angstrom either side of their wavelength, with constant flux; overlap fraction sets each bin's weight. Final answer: 2.2 angstrom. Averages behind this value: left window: 24.7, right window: 23.8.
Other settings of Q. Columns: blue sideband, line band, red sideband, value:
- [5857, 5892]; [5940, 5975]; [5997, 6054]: -0.6 angstrom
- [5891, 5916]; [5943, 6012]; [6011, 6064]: -4.2 angstrom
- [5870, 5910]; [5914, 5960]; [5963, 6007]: 0.4 angstrom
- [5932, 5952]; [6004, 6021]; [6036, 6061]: 1.1 angstrom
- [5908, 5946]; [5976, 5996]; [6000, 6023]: -1.9 angstrom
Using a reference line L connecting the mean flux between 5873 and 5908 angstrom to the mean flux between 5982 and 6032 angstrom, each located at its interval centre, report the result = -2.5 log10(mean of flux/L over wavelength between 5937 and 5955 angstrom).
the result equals -0.01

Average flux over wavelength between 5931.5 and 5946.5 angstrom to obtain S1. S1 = 24.2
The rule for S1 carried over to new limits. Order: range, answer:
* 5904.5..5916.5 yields 24.5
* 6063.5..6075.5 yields 25.6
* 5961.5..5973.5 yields 23.2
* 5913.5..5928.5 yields 22.9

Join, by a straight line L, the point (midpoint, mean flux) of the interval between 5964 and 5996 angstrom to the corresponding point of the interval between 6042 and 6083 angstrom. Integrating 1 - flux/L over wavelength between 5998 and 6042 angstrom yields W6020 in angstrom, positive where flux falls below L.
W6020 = 2.1 angstrom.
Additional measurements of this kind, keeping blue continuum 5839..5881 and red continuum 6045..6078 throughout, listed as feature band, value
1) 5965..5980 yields 0.1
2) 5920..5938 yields 0.0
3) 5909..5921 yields 0.2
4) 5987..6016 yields 0.3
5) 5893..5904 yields 1.4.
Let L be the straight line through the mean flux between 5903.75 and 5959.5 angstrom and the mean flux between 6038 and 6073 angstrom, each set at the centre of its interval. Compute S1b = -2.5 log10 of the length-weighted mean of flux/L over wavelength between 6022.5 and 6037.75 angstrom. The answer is 0.04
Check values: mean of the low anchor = 23.8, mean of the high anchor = 23.8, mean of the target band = 22.9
